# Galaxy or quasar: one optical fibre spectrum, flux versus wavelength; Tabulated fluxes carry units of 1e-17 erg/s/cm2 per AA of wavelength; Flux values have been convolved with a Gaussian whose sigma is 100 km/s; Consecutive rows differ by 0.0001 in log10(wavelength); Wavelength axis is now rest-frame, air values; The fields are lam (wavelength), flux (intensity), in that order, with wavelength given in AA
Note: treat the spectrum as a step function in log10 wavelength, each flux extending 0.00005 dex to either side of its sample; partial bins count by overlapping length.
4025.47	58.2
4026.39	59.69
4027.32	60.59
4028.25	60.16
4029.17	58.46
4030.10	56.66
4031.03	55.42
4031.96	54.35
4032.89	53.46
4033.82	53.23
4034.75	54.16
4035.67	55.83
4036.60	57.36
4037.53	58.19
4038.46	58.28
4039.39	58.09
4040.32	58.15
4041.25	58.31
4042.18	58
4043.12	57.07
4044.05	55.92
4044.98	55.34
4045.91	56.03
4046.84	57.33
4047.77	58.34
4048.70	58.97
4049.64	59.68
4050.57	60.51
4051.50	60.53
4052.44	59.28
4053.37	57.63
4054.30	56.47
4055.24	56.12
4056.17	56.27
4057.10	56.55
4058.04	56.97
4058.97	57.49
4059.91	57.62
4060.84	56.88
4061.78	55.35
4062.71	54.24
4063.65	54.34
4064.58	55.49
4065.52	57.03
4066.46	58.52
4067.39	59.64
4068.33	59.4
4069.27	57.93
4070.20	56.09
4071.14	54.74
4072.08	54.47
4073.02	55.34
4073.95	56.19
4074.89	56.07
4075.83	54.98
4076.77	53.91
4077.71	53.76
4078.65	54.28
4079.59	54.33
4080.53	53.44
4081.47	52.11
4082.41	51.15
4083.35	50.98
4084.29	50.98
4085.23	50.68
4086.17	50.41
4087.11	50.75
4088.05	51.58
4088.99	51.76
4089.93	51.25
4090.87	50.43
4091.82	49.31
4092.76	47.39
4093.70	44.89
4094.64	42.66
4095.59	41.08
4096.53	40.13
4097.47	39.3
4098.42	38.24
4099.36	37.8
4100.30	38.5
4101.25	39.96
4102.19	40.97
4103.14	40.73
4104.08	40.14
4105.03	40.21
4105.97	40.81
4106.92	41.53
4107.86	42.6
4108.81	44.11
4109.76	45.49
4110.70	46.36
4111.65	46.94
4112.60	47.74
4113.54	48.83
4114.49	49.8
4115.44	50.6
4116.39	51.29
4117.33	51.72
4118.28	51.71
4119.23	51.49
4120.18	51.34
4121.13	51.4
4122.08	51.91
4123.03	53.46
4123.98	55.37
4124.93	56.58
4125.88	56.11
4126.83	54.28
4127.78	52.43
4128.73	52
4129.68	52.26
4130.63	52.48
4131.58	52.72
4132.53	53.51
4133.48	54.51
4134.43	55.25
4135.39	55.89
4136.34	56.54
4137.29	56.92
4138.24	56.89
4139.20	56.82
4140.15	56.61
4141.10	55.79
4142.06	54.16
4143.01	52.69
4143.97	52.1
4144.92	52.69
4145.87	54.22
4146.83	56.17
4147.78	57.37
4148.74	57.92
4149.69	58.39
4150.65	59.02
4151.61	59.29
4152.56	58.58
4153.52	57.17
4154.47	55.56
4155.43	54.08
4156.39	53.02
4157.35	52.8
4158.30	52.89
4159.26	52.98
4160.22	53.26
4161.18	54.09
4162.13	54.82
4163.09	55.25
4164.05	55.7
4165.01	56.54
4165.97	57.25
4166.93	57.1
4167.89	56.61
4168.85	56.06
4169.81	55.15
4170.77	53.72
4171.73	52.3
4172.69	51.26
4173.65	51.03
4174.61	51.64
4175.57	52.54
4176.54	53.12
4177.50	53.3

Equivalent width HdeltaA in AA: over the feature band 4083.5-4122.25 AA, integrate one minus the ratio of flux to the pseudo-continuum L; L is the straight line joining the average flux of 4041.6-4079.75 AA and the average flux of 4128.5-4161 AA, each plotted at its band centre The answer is 6.7 AA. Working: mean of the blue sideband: 56.7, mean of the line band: 46.2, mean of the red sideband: 55.1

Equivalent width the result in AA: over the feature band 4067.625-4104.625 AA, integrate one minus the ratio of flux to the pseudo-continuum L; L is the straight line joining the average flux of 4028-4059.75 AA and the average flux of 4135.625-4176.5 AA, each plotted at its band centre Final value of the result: 4.7 AA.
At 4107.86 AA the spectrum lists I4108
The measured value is 42.6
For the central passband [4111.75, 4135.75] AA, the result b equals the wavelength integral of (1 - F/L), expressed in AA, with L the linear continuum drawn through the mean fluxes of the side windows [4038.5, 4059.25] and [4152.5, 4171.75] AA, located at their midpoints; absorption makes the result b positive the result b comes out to 1.46 AA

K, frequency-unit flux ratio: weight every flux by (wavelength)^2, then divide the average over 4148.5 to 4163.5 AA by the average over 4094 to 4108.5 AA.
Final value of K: 1.41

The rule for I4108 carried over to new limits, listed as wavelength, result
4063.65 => 54.34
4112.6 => 47.74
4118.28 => 51.71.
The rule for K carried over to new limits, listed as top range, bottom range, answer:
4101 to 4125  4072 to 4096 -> 0.94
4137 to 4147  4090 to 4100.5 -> 1.30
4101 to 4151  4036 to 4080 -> 0.93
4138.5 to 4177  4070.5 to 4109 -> 1.19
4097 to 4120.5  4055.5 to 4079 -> 0.81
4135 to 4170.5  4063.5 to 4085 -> 1.05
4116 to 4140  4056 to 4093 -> 1.02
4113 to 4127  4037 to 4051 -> 0.94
